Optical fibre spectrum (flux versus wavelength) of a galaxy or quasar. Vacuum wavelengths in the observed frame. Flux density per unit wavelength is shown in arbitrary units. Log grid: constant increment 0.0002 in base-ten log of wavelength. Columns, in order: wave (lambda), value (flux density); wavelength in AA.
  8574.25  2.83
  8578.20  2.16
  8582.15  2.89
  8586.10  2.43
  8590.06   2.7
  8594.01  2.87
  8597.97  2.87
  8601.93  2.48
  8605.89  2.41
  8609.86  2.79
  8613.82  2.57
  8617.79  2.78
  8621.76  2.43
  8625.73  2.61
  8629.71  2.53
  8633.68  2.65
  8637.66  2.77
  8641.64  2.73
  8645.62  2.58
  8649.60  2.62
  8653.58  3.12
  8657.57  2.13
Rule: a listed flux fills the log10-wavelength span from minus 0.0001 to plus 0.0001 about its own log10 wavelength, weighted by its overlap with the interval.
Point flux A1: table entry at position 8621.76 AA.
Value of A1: 2.43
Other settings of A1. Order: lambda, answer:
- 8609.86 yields 2.79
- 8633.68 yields 2.65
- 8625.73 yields 2.61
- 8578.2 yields 2.16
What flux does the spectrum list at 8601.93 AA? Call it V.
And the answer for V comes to 2.48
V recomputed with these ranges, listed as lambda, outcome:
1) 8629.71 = 2.53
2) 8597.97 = 2.87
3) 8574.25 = 2.83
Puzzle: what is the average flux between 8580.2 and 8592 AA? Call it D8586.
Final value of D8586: 2.67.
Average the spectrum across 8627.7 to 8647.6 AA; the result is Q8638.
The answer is 2.65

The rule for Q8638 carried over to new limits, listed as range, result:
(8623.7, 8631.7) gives 2.57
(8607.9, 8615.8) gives 2.68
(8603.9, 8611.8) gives 2.6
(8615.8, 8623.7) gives 2.61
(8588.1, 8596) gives 2.79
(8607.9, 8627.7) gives 2.64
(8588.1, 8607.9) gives 2.67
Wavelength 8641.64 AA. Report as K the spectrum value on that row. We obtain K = 2.73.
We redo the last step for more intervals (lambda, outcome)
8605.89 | 2.41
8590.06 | 2.7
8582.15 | 2.89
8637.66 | 2.77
